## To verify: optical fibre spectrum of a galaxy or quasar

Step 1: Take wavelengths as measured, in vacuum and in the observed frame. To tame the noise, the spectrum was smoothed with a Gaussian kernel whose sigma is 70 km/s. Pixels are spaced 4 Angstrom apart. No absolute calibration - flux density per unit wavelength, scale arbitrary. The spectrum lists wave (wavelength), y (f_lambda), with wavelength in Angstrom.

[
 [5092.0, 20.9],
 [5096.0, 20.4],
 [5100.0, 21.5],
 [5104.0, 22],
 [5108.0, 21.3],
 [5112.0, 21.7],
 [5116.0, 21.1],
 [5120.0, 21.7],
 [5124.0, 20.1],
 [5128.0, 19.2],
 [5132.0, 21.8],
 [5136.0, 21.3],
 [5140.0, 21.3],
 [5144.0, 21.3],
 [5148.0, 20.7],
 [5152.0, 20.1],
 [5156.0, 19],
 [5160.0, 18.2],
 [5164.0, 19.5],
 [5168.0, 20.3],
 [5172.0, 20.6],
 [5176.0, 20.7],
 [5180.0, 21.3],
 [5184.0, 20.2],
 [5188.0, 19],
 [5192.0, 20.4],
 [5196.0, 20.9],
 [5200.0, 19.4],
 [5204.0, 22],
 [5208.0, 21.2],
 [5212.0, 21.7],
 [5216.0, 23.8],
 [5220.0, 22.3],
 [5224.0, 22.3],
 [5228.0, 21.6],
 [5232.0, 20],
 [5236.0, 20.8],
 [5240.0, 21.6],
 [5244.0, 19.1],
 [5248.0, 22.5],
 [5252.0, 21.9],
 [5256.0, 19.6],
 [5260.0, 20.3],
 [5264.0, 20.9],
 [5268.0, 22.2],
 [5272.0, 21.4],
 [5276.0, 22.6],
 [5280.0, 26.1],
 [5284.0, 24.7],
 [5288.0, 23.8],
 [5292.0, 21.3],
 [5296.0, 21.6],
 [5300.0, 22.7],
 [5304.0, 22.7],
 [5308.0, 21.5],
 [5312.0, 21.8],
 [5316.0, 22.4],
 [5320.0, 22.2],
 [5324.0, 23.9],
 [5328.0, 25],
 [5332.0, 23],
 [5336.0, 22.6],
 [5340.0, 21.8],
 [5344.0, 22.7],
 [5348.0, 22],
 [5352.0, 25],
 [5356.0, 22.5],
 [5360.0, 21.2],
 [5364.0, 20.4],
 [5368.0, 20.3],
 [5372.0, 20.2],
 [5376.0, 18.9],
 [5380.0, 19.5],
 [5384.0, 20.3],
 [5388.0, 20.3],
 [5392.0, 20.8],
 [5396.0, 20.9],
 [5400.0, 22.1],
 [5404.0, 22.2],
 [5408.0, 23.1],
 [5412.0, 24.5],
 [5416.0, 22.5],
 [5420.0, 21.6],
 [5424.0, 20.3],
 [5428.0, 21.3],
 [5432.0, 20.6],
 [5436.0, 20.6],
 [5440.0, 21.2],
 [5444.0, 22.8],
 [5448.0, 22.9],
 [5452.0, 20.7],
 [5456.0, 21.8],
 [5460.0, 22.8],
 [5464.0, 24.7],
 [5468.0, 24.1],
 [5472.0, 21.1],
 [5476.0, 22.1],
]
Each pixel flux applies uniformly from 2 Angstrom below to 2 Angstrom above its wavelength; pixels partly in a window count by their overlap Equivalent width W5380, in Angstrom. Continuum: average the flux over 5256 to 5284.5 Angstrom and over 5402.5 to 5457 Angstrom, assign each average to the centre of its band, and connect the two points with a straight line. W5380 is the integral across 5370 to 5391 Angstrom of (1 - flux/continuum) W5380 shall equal 2.0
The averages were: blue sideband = 22.3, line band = 19.9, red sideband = 21.9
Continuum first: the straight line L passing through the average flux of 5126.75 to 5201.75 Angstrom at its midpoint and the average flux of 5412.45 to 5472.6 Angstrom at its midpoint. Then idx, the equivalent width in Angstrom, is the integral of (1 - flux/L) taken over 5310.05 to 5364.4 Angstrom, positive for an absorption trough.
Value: -3.3 Angstrom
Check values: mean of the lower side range 20.3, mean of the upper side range 22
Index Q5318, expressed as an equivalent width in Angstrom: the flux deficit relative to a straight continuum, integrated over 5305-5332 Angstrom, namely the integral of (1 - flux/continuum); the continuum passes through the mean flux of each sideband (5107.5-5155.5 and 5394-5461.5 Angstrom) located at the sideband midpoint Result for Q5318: -1.6 Angstrom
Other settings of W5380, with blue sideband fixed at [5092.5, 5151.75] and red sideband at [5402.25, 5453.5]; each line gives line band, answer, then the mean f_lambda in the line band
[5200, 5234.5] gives -0.6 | 21.7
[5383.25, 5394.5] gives 0.7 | 20.5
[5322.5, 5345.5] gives -1.6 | 23.2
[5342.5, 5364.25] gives -0.8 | 22.4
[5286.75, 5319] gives -1.0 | 22.2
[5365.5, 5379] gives 1.2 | 19.8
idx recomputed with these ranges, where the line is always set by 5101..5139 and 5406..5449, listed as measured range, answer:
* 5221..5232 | -0.11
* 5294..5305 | -0.36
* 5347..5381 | 0.98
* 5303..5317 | -0.26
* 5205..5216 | -0.28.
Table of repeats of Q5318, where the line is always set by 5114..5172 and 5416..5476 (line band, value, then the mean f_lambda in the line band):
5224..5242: -0.2 Angstrom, 21.1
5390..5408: 0.0 Angstrom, 21.7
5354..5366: 0.1 Angstrom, 21.4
